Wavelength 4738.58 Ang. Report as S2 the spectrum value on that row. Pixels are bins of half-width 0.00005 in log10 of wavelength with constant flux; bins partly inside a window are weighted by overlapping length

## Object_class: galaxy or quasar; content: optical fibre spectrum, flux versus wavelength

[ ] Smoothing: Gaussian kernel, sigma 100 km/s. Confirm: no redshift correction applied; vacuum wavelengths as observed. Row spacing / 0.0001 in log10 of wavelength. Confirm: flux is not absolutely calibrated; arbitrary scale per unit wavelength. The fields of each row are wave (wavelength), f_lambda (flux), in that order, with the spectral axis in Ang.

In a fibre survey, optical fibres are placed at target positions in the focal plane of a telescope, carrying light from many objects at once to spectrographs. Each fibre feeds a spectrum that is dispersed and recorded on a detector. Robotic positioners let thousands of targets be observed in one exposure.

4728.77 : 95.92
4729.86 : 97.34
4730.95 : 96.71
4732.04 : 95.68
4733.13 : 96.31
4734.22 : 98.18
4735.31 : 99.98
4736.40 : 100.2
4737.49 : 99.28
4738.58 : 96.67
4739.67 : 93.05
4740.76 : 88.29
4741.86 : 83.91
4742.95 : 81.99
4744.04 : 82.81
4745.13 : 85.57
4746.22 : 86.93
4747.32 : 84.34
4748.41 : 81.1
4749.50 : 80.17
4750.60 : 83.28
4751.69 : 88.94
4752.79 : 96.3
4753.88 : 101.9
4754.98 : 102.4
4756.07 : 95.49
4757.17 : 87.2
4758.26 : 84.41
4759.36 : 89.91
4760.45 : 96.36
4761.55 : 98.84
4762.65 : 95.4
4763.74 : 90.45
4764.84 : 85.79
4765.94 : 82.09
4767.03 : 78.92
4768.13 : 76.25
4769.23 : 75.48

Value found 96.67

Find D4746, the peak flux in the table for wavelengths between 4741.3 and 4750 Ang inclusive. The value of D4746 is 86.93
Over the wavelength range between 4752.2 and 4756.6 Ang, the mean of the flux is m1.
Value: 98.9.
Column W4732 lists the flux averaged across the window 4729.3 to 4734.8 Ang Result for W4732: 96.8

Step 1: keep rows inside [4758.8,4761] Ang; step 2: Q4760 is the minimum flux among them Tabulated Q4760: 89.91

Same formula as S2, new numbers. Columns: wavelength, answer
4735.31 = 99.98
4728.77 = 95.92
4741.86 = 83.91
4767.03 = 78.92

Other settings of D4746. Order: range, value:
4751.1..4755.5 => 102.4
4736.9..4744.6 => 99.28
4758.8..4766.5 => 98.84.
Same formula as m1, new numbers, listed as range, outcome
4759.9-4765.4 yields 93.3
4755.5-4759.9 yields 89.4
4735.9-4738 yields 99.8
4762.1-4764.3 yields 93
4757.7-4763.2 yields 93.1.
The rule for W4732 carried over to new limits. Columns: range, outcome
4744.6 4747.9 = 85.5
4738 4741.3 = 92.9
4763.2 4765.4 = 87.9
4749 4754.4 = 90.1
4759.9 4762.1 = 97.6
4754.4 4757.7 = 95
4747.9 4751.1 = 81.4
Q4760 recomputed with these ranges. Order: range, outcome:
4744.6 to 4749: 81.1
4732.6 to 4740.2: 93.05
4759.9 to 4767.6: 78.92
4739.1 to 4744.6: 81.99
